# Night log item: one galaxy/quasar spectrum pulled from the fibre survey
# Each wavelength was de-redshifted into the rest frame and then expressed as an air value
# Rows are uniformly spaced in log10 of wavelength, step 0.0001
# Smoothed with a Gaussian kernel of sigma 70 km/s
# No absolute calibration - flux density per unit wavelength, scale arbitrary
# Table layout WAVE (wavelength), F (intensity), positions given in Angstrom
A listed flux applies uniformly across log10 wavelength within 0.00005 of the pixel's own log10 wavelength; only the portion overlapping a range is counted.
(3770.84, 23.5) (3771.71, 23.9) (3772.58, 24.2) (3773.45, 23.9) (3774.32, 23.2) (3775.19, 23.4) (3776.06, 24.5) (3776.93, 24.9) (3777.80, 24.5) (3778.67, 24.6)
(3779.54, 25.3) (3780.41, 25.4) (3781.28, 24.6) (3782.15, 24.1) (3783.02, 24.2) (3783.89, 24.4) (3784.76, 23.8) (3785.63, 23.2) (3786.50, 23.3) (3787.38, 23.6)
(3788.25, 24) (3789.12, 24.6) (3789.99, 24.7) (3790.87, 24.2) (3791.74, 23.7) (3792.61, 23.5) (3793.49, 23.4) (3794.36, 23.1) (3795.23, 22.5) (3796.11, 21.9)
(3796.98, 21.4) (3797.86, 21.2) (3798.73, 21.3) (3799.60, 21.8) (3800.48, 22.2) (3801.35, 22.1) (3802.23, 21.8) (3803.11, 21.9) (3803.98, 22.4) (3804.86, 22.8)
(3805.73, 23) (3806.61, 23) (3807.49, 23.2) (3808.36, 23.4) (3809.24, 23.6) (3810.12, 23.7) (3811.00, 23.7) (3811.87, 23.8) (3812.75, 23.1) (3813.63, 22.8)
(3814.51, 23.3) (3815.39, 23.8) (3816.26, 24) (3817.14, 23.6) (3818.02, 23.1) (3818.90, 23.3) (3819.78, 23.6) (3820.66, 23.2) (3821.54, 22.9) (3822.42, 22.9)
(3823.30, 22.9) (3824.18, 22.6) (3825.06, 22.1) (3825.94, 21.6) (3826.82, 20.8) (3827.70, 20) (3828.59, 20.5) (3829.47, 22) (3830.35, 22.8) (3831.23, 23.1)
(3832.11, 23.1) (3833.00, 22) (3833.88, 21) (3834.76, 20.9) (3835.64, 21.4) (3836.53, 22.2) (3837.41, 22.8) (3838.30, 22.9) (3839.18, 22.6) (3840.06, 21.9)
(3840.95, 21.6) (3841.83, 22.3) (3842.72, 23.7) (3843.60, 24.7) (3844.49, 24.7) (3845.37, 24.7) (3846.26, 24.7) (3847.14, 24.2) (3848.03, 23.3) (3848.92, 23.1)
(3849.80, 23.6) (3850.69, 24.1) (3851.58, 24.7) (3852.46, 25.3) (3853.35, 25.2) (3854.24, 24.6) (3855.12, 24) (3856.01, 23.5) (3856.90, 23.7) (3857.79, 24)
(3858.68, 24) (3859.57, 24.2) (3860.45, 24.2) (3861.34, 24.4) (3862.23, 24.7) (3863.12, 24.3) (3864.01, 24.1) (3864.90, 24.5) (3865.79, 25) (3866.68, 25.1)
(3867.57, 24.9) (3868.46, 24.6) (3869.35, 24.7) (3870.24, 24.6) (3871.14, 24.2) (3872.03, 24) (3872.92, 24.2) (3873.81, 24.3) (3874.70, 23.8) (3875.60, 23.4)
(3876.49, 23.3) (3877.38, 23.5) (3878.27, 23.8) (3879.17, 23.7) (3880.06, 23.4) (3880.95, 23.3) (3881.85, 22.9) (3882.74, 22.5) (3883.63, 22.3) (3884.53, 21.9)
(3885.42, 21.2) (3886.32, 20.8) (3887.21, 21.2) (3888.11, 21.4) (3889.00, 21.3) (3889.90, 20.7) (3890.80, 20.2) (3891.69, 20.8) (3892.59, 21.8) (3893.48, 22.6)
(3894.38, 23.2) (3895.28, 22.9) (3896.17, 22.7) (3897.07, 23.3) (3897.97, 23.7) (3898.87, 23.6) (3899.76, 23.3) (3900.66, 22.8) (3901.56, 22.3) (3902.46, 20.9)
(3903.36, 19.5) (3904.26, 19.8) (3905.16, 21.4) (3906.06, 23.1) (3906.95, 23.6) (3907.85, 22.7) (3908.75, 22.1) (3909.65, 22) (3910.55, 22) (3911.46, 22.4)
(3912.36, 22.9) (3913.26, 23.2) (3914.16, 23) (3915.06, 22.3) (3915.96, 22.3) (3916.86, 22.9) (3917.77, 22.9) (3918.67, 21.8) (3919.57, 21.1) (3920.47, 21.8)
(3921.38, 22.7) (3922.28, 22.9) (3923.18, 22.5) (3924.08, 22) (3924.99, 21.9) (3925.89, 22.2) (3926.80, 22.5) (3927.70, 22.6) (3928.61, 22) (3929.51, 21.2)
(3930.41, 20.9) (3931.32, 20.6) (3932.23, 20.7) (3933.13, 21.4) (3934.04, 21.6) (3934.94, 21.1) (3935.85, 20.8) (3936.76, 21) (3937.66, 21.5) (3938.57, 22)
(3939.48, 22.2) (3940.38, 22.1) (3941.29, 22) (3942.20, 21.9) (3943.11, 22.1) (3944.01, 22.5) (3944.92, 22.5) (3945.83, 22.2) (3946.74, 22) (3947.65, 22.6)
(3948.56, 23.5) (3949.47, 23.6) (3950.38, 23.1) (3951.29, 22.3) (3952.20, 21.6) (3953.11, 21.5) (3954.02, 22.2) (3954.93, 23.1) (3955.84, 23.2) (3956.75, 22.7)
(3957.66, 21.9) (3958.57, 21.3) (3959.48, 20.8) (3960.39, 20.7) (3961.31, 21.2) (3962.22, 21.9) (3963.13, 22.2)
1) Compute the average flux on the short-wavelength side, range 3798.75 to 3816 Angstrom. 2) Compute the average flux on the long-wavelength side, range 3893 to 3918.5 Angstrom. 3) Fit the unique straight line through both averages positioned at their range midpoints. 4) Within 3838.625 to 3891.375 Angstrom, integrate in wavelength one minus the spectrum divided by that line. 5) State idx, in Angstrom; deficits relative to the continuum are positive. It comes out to -2.1 Angstrom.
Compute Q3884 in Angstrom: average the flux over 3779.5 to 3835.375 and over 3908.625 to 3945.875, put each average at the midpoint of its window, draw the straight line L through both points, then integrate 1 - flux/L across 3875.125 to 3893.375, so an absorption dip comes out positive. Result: 0.1 Angstrom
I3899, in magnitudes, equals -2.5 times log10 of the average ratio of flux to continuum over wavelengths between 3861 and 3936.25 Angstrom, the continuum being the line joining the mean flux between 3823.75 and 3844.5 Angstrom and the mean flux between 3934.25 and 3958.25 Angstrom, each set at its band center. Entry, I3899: -0.02 mag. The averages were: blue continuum 22.2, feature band 22.6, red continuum 22.2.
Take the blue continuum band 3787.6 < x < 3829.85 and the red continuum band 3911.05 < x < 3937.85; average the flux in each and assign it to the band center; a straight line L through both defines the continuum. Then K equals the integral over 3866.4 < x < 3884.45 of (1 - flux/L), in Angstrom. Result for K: -1.2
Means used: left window 22.8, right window 22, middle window 23.8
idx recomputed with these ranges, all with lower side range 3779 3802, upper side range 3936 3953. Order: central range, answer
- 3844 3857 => -0.8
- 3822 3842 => 0.9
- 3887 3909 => 0.5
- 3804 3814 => 0.0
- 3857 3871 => -1.0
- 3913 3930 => 0.1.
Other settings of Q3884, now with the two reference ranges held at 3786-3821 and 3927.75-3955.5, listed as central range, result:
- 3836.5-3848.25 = -0.3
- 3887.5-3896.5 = 0.2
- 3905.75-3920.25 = -0.2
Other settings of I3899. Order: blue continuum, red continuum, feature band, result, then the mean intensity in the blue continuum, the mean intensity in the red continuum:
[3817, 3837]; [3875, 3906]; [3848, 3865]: -0.09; 22.2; 22.2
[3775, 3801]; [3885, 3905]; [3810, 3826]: -0.01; 23.6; 21.8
